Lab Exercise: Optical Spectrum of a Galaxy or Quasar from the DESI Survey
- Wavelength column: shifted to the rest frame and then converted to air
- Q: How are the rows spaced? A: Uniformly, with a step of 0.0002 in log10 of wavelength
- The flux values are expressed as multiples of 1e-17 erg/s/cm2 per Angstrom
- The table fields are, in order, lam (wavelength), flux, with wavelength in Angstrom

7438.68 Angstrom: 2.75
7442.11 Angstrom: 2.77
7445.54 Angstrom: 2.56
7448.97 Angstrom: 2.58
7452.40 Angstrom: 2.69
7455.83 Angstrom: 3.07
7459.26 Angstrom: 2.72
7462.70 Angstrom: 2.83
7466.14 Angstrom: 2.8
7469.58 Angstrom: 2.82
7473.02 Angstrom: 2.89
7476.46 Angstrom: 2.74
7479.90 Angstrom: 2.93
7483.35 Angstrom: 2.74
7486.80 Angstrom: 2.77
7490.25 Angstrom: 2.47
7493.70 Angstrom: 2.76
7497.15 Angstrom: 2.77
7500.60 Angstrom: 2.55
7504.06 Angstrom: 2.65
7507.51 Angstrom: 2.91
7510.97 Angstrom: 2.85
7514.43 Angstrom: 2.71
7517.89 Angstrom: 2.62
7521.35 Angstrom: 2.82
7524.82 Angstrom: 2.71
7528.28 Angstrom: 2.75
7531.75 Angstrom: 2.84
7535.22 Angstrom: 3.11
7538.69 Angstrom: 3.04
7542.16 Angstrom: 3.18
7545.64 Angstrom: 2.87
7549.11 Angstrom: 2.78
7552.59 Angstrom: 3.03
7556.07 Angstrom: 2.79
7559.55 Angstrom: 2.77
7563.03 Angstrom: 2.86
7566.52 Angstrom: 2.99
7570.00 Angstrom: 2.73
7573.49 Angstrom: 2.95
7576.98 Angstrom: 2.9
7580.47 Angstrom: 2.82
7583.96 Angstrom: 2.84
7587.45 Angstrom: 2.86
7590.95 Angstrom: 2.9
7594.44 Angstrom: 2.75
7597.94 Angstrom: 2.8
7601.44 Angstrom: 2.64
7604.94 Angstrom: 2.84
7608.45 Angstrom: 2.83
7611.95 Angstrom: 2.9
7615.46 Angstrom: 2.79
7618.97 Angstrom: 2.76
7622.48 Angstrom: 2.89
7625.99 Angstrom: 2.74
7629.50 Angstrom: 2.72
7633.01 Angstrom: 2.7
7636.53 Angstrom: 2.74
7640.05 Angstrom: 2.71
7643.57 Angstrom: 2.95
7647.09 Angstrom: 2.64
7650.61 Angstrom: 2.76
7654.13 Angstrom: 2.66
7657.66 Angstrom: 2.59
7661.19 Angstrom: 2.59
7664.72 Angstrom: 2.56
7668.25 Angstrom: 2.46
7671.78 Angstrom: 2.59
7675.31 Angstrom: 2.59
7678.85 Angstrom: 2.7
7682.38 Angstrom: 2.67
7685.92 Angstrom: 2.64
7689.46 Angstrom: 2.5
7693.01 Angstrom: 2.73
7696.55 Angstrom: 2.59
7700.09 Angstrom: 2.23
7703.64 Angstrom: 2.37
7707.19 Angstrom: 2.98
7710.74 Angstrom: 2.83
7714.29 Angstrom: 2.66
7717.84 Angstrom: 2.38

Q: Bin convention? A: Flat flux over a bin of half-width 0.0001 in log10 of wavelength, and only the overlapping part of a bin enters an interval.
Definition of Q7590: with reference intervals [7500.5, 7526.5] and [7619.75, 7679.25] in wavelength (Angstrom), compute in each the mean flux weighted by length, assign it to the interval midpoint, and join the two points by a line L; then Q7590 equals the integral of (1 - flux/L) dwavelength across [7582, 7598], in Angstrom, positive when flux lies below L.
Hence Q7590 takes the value -0.7 Angstrom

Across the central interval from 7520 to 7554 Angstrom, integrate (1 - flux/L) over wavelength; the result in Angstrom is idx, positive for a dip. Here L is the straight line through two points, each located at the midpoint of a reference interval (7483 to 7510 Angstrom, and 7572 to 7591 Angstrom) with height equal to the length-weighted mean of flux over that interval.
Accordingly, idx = -1.55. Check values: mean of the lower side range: 2.7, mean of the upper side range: 2.88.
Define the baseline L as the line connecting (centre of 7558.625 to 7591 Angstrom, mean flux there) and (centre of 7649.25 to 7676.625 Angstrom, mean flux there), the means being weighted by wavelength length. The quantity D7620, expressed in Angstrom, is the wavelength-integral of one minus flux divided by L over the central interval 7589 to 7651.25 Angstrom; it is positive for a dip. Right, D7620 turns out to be -1.3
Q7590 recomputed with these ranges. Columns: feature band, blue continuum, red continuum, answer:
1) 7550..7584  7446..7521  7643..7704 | -2.3 Angstrom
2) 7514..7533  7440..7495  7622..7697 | -0.1 Angstrom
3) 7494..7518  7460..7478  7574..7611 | 0.7 Angstrom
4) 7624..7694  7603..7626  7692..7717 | 1.5 Angstrom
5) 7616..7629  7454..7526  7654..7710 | -0.7 Angstrom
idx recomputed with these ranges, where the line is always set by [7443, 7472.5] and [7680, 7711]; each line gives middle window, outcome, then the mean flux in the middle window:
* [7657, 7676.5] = 0.5 Angstrom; 2.56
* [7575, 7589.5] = -0.9 Angstrom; 2.86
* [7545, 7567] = -1.3 Angstrom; 2.86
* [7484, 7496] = 0.3 Angstrom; 2.68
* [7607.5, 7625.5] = -1.1 Angstrom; 2.83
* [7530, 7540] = -1.0 Angstrom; 2.99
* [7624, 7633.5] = -0.3 Angstrom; 2.73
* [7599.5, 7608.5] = -0.3 Angstrom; 2.76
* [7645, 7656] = -0.2 Angstrom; 2.69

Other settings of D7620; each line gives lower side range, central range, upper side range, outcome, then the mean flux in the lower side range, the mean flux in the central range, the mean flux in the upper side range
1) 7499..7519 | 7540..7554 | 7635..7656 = -1.23 Angstrom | 2.72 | 2.97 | 2.74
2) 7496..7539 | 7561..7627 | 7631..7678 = -2.84 Angstrom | 2.79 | 2.83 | 2.66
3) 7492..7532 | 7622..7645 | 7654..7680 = -1.33 Angstrom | 2.74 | 2.77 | 2.59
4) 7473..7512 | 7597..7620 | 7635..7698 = -0.98 Angstrom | 2.74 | 2.79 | 2.65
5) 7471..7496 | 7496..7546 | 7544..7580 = -0.27 Angstrom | 2.76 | 2.83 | 2.87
